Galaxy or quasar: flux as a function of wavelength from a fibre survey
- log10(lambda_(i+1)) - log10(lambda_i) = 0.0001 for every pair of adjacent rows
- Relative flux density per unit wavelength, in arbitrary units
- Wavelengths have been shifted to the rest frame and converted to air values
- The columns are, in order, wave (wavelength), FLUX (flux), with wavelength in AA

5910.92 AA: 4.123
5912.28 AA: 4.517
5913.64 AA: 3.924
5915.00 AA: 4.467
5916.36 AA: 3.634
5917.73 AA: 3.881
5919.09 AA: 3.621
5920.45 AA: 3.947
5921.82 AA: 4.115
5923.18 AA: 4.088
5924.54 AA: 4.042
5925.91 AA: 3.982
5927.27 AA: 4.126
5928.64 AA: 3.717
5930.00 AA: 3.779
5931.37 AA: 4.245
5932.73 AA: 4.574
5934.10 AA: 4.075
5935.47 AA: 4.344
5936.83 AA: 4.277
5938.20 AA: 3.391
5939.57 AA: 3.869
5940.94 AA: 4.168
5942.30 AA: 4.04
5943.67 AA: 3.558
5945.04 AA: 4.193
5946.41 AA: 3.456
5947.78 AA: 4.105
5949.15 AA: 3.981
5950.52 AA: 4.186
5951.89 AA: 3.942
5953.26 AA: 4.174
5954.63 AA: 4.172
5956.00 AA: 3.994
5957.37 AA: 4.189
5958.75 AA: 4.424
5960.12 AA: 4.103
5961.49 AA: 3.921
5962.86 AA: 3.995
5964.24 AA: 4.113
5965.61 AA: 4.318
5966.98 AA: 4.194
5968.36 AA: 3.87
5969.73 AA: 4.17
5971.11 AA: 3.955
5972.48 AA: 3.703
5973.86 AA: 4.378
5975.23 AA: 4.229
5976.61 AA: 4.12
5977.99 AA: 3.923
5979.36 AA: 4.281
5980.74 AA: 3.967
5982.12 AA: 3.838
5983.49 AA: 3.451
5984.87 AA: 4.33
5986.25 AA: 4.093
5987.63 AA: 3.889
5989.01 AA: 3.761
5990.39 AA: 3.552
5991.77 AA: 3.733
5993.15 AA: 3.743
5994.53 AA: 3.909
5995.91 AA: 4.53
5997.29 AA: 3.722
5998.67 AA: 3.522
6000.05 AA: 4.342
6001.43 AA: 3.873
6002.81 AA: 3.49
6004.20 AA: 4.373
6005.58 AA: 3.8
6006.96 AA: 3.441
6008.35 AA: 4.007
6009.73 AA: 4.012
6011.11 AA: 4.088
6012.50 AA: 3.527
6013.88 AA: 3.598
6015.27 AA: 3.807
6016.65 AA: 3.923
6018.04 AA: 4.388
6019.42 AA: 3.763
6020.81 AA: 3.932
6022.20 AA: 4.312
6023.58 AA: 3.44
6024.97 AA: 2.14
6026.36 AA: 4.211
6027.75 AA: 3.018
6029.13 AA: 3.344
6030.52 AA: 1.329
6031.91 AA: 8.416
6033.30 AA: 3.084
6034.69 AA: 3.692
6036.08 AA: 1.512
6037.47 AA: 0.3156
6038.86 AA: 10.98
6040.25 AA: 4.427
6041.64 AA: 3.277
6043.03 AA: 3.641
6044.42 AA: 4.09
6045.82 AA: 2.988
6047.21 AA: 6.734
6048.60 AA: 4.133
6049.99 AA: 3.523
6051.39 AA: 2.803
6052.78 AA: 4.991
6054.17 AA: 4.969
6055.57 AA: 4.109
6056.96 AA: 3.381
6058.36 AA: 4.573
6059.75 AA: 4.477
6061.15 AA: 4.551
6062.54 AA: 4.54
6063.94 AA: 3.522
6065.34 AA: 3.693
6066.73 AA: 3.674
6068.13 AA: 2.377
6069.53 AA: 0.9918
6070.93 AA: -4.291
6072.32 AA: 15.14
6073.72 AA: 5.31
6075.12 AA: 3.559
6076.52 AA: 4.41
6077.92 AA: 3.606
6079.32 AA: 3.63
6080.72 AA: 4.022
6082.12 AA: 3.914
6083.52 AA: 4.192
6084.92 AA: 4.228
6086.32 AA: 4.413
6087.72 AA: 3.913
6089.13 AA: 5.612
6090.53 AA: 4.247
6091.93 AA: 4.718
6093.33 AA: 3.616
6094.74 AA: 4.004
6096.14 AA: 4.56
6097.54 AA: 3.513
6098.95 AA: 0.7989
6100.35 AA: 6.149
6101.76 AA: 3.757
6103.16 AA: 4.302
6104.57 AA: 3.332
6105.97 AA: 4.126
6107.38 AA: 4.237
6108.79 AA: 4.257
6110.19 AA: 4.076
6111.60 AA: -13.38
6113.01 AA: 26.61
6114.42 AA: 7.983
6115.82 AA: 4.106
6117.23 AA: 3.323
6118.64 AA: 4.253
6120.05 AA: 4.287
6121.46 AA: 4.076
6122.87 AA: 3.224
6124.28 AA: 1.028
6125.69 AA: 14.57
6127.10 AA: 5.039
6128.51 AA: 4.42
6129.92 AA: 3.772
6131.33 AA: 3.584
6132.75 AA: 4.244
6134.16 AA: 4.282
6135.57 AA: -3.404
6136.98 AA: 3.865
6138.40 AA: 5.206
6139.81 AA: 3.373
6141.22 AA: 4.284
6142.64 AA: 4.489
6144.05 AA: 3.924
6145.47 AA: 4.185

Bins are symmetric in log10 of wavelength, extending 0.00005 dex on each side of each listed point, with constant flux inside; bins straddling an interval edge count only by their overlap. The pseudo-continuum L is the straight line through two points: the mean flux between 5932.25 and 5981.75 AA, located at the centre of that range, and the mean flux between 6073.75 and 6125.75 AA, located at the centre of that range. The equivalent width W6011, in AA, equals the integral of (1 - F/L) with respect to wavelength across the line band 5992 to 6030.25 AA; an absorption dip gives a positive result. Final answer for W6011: 3.78 AA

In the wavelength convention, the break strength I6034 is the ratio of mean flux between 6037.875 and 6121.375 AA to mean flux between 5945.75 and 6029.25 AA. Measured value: 1.10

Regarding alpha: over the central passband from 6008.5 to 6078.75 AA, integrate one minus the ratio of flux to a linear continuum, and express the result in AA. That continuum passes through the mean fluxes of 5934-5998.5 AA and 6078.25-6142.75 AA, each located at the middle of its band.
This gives 3.2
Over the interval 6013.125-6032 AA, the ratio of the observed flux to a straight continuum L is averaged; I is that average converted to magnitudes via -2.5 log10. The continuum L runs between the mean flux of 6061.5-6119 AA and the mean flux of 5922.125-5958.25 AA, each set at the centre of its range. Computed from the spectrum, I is 0.126 mag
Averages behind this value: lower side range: 4.03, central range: 3.68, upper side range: 4.22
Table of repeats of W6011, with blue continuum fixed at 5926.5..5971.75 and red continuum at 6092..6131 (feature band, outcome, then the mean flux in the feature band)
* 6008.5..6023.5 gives 1.2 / 3.92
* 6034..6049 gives 0.7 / 4.16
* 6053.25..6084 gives 2.9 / 4.02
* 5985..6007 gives 1.7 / 3.89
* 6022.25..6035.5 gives 2.1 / 3.65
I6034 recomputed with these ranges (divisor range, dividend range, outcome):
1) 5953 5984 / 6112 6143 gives 1.26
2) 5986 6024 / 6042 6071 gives 0.94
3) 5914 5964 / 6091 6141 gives 1.07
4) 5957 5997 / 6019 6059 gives 0.99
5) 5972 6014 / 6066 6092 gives 1.04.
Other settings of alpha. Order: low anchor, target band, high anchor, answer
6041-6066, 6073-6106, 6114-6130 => 3.5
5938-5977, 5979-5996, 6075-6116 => 0.9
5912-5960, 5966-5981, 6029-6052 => -0.2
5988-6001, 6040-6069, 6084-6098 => 0.9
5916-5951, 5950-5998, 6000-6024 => -1.1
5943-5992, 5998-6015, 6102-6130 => 1.6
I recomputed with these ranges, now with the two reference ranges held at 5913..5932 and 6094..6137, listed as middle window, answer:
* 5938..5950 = 0.03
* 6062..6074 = 0.11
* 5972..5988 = 0.01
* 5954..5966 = -0.03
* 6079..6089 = 0.02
